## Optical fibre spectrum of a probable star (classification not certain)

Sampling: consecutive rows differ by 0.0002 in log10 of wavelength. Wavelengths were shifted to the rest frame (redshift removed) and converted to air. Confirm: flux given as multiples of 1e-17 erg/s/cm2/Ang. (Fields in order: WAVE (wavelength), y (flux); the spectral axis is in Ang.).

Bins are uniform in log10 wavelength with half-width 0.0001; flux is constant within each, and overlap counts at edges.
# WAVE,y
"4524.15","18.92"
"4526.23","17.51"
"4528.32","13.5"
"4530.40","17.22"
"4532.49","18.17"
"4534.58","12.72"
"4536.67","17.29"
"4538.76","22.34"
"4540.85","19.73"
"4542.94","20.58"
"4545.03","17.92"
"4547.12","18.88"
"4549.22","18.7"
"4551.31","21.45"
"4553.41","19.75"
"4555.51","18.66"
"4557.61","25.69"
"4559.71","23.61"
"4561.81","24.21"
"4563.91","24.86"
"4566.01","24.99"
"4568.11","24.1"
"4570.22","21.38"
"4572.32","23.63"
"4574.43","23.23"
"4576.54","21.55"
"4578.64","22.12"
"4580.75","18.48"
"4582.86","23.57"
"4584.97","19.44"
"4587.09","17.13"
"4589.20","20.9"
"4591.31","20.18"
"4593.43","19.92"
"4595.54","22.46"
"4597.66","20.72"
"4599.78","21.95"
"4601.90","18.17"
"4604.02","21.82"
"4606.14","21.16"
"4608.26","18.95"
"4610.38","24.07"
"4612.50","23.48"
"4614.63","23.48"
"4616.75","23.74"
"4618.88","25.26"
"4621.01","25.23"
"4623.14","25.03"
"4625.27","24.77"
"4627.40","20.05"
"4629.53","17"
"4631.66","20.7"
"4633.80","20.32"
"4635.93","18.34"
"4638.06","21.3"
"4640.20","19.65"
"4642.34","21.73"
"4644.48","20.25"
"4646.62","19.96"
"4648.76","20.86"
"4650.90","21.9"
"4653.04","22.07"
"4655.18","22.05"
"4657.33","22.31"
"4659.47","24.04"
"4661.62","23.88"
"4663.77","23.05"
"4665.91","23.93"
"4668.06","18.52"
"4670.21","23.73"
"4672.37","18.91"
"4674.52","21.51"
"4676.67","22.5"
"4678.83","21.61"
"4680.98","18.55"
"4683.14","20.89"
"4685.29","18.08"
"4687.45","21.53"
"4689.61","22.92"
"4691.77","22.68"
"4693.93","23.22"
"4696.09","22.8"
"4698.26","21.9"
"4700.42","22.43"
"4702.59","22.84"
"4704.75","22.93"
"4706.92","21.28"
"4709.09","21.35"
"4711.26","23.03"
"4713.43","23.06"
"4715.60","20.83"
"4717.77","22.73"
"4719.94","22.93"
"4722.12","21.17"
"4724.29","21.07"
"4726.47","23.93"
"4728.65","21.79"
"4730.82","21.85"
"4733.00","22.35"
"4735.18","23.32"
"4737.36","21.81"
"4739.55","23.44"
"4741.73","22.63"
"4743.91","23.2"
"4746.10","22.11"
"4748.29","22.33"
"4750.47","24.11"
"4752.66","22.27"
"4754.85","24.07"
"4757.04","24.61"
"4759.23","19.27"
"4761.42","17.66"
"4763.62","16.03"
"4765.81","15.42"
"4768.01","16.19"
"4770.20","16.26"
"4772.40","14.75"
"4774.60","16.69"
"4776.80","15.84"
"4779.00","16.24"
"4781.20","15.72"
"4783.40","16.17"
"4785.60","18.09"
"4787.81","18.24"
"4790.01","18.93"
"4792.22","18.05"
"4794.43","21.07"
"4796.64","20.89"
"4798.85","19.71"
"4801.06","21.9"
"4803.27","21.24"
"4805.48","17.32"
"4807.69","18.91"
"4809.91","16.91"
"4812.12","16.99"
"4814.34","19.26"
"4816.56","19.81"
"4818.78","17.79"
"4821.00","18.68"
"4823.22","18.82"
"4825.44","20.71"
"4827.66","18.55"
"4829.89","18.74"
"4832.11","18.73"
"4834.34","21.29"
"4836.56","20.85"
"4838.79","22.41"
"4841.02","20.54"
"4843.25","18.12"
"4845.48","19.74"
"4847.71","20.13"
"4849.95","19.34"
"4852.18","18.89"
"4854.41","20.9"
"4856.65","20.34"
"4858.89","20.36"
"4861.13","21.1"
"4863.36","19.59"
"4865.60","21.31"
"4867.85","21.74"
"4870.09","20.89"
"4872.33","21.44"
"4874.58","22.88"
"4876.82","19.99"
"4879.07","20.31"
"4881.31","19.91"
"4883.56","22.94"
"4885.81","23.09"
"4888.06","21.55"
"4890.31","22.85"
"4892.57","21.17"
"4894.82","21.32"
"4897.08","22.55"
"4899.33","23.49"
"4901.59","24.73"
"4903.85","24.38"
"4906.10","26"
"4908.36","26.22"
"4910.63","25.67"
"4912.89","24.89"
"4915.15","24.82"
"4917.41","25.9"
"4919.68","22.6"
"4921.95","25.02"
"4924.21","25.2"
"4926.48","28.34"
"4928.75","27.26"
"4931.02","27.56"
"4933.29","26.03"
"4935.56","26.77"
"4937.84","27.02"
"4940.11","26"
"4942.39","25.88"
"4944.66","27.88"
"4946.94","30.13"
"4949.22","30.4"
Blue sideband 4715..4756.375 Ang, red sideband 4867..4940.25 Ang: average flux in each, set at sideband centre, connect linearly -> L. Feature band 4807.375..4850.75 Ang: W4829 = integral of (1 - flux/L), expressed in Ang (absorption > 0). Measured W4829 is 7.5 Ang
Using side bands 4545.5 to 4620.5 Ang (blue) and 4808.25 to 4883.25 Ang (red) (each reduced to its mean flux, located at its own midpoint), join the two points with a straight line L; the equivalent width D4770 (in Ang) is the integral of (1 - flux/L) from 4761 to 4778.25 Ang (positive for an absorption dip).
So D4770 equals 3.7 Ang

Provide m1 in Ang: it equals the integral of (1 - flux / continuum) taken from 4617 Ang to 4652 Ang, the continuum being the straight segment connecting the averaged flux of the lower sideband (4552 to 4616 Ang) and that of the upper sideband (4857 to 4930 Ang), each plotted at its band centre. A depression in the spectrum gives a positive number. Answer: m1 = 0.88 Ang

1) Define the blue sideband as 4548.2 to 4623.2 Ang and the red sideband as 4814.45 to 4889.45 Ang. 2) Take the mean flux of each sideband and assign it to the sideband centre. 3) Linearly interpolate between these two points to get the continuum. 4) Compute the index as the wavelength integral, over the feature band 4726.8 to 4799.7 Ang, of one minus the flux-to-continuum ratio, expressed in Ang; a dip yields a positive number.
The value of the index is 4.0 Ang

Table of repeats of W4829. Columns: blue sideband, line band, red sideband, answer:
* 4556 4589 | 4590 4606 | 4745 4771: 1.0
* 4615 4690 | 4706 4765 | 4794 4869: -3.5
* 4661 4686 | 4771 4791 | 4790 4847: 3.2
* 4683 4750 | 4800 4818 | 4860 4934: 3.0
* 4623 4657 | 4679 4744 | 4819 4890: -4.1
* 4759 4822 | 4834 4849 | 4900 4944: 0.4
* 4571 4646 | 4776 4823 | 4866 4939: 9.2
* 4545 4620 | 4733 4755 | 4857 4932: -0.4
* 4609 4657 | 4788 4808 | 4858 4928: 2.5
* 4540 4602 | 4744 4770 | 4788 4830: -0.9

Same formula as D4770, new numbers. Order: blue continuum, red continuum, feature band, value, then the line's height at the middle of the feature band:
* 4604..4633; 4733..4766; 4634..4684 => 2.0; 22.2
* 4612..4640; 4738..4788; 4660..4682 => -0.5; 21.2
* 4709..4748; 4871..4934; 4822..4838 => 2.4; 23.2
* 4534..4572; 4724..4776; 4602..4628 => -2.5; 21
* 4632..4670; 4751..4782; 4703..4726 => -3.0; 19.6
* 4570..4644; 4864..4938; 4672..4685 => 0.8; 22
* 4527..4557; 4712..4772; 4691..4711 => -1.6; 20.7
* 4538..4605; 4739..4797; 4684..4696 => -1.0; 20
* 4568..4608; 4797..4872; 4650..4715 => -4.5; 20.6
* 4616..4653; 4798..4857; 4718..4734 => -1.3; 20.6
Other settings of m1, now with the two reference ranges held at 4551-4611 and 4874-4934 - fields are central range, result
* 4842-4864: 3.48 Ang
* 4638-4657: 0.86 Ang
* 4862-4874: 1.32 Ang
